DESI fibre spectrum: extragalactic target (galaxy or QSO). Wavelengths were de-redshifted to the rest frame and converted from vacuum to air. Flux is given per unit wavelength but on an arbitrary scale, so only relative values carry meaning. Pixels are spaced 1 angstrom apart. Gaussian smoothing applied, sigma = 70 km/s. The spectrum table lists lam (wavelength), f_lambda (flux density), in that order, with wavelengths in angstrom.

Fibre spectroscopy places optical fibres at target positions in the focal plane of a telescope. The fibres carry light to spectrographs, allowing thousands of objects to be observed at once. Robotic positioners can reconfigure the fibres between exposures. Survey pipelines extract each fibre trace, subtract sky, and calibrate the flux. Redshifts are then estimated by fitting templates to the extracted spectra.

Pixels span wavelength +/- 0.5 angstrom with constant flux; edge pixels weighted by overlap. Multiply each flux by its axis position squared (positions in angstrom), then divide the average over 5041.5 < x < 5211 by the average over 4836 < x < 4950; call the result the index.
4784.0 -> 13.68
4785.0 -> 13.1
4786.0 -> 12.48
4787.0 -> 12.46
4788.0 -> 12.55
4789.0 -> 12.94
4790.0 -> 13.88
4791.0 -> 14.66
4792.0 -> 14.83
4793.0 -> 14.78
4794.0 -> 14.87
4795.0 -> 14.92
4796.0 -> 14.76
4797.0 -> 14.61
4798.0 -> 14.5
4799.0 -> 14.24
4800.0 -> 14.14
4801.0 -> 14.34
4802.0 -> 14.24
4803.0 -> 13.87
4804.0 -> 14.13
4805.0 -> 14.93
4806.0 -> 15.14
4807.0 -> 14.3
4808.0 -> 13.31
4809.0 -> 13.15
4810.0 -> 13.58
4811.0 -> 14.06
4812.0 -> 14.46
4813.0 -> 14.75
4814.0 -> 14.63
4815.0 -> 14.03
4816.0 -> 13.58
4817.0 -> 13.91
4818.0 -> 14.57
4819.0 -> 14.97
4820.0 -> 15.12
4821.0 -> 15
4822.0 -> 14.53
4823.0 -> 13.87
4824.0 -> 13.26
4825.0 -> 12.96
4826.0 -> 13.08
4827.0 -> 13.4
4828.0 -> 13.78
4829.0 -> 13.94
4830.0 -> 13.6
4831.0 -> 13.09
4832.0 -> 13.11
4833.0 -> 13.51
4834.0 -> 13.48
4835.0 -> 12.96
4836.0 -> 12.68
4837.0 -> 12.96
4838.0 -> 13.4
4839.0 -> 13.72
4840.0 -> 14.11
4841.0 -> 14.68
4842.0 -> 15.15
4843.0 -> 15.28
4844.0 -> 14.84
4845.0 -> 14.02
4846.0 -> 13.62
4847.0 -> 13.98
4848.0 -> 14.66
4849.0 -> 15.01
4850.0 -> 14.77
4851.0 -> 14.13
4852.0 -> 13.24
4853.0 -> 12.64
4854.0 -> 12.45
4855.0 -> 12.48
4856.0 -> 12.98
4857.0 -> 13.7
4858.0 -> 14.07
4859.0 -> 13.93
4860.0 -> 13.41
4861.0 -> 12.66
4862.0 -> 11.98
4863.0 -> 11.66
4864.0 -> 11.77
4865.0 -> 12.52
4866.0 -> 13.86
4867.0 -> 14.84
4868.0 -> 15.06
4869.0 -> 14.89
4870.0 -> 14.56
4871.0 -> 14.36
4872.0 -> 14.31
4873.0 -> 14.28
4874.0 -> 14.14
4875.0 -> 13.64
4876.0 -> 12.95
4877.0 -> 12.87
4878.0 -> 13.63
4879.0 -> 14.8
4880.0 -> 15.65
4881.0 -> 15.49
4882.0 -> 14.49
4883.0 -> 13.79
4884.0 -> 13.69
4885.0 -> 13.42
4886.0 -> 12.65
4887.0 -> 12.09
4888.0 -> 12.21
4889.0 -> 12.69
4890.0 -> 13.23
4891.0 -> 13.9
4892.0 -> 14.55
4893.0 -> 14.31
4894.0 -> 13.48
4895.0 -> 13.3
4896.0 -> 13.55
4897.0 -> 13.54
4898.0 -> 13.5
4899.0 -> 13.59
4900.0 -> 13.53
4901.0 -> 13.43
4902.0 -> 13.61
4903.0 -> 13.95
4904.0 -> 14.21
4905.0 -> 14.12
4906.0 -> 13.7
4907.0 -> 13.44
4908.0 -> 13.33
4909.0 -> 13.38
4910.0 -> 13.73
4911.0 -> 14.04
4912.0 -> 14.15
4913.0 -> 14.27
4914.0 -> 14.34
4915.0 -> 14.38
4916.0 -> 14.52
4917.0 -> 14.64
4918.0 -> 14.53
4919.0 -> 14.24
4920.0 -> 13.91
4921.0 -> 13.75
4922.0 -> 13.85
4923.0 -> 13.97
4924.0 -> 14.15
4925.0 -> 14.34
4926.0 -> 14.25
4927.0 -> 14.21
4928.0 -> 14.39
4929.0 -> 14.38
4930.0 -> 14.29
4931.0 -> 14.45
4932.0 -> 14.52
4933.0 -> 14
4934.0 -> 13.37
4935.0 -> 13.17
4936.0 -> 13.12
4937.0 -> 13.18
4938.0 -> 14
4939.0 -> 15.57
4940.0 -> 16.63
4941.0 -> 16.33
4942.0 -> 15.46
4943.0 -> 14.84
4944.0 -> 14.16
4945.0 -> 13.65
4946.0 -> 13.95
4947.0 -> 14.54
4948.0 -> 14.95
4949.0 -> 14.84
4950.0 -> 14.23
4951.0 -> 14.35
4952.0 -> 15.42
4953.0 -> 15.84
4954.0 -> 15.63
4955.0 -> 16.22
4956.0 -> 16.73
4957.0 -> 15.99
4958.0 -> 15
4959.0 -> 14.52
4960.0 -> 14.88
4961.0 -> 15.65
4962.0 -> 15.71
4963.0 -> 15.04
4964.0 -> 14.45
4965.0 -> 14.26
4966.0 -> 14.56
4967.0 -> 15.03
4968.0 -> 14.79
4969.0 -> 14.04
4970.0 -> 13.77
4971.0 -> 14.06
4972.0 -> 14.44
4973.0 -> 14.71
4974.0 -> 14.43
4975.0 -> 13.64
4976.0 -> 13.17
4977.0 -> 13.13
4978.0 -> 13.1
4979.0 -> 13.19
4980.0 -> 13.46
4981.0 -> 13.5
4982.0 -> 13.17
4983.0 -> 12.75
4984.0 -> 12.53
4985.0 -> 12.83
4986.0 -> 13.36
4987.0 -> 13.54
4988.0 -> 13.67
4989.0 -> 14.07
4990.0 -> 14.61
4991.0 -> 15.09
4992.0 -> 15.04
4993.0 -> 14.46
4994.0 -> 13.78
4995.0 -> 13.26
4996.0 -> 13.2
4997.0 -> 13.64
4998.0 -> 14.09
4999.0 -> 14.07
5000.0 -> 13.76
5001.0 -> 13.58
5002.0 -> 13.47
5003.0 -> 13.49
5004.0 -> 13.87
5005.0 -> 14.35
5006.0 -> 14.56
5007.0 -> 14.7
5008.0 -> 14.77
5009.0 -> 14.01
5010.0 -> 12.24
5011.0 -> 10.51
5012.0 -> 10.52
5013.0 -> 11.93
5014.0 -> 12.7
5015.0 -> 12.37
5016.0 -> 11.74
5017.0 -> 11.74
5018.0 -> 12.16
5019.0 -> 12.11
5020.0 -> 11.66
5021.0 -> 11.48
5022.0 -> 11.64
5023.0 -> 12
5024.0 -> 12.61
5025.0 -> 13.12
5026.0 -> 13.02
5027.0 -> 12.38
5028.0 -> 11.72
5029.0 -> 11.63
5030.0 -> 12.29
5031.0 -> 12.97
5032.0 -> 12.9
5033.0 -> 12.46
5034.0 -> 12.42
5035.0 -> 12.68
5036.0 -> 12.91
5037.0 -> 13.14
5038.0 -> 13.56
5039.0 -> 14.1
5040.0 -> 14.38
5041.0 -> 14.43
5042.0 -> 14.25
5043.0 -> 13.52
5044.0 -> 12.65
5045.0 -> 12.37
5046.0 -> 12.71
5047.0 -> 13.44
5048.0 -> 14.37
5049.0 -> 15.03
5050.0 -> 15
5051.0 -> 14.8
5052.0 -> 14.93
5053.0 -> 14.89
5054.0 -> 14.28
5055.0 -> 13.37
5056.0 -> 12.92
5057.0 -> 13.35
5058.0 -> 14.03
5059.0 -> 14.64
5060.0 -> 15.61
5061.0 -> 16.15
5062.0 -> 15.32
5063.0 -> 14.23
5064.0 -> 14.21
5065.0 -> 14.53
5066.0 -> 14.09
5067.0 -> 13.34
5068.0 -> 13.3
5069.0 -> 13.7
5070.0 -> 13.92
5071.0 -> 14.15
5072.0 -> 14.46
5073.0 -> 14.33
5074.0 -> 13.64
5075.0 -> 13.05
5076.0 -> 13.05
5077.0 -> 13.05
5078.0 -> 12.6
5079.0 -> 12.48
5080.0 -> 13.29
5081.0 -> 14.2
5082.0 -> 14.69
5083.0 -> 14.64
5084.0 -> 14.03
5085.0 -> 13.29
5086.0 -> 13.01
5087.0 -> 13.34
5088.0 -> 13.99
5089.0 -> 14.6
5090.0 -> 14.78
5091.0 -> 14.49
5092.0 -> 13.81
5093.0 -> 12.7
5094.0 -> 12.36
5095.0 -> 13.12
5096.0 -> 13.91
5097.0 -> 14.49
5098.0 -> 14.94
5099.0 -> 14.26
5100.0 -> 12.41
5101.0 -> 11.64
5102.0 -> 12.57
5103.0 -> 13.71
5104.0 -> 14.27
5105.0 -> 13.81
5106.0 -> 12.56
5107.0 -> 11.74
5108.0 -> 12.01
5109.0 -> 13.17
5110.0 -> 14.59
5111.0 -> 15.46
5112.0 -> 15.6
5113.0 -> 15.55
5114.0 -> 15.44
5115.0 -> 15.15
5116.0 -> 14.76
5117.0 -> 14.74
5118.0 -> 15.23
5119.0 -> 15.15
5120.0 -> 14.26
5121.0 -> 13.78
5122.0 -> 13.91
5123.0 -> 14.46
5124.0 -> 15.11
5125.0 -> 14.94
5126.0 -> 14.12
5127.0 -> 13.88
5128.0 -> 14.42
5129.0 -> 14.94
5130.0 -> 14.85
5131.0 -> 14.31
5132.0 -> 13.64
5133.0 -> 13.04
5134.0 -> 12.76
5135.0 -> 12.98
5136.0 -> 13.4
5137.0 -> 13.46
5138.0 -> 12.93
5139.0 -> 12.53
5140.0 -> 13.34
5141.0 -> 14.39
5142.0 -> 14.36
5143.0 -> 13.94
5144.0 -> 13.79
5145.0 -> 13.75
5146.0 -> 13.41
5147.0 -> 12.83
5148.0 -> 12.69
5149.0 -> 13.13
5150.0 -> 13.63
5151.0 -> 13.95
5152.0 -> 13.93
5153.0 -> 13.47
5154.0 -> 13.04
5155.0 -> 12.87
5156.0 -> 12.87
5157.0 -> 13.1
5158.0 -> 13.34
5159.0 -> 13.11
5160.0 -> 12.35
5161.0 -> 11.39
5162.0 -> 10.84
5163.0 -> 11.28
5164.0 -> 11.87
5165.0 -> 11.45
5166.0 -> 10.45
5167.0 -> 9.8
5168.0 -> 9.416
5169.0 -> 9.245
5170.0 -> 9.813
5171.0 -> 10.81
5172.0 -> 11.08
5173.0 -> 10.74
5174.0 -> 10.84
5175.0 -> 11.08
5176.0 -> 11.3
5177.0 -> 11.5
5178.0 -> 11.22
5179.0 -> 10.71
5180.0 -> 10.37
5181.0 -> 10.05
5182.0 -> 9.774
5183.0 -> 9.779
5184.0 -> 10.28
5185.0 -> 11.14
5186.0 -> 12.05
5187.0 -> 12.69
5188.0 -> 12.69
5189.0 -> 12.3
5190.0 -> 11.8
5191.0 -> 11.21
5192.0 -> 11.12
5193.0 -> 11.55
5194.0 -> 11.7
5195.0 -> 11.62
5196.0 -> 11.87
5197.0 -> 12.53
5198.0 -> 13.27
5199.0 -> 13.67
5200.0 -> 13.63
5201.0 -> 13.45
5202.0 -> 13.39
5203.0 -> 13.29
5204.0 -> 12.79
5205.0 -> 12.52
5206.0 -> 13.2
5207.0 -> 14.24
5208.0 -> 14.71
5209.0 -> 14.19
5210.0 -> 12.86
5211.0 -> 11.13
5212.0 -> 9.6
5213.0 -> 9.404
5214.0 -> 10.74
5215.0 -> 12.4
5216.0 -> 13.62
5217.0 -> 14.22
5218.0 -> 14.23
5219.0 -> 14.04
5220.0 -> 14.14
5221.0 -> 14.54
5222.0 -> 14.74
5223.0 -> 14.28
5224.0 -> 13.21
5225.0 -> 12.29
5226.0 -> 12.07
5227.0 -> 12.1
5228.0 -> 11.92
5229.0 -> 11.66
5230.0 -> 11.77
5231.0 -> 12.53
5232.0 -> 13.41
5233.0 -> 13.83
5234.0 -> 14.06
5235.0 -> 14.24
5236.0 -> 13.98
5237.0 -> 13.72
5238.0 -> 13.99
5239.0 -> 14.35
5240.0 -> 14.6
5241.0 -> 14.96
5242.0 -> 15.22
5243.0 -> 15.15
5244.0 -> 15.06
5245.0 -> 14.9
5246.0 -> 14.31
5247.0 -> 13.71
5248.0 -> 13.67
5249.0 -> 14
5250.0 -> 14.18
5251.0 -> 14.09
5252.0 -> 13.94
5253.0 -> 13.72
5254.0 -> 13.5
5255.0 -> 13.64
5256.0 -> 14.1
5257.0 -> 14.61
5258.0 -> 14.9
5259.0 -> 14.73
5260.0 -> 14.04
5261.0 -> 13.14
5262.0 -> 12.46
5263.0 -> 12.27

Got 1.0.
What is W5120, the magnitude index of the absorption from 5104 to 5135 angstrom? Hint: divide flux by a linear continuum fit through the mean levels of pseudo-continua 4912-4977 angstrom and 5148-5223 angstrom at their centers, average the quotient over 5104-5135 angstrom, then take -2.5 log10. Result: -0.12 mag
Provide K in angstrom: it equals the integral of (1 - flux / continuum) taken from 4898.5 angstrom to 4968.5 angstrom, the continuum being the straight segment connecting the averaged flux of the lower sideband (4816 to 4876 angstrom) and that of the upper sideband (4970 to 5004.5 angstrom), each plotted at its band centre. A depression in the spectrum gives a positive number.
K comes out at -3.7 angstrom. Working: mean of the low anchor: 13.8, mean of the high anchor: 13.7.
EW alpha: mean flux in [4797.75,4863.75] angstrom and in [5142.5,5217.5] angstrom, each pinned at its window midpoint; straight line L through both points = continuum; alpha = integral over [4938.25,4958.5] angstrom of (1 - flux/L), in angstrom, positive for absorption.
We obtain -3.0 angstrom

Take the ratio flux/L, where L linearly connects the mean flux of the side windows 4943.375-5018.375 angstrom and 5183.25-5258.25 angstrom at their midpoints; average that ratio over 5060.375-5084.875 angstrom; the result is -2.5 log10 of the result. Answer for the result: -0.022 mag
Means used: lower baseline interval 14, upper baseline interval 13.2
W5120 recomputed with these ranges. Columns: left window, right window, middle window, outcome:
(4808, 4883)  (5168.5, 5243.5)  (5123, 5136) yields -0.11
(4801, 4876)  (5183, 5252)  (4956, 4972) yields -0.10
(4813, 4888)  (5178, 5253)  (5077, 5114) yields -0.04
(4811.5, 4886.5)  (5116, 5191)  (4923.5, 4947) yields -0.07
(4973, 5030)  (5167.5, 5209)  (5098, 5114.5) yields -0.11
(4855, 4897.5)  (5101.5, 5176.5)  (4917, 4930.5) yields -0.05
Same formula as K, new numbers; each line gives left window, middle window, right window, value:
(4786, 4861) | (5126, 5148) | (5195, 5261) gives -0.12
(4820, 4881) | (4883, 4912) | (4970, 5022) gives 0.20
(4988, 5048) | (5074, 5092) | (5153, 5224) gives -1.39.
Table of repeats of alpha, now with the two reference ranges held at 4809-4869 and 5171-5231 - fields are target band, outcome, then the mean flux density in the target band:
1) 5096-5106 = -0.7 angstrom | 13.5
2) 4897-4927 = -1.1 angstrom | 14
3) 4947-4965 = -2.7 angstrom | 15.2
